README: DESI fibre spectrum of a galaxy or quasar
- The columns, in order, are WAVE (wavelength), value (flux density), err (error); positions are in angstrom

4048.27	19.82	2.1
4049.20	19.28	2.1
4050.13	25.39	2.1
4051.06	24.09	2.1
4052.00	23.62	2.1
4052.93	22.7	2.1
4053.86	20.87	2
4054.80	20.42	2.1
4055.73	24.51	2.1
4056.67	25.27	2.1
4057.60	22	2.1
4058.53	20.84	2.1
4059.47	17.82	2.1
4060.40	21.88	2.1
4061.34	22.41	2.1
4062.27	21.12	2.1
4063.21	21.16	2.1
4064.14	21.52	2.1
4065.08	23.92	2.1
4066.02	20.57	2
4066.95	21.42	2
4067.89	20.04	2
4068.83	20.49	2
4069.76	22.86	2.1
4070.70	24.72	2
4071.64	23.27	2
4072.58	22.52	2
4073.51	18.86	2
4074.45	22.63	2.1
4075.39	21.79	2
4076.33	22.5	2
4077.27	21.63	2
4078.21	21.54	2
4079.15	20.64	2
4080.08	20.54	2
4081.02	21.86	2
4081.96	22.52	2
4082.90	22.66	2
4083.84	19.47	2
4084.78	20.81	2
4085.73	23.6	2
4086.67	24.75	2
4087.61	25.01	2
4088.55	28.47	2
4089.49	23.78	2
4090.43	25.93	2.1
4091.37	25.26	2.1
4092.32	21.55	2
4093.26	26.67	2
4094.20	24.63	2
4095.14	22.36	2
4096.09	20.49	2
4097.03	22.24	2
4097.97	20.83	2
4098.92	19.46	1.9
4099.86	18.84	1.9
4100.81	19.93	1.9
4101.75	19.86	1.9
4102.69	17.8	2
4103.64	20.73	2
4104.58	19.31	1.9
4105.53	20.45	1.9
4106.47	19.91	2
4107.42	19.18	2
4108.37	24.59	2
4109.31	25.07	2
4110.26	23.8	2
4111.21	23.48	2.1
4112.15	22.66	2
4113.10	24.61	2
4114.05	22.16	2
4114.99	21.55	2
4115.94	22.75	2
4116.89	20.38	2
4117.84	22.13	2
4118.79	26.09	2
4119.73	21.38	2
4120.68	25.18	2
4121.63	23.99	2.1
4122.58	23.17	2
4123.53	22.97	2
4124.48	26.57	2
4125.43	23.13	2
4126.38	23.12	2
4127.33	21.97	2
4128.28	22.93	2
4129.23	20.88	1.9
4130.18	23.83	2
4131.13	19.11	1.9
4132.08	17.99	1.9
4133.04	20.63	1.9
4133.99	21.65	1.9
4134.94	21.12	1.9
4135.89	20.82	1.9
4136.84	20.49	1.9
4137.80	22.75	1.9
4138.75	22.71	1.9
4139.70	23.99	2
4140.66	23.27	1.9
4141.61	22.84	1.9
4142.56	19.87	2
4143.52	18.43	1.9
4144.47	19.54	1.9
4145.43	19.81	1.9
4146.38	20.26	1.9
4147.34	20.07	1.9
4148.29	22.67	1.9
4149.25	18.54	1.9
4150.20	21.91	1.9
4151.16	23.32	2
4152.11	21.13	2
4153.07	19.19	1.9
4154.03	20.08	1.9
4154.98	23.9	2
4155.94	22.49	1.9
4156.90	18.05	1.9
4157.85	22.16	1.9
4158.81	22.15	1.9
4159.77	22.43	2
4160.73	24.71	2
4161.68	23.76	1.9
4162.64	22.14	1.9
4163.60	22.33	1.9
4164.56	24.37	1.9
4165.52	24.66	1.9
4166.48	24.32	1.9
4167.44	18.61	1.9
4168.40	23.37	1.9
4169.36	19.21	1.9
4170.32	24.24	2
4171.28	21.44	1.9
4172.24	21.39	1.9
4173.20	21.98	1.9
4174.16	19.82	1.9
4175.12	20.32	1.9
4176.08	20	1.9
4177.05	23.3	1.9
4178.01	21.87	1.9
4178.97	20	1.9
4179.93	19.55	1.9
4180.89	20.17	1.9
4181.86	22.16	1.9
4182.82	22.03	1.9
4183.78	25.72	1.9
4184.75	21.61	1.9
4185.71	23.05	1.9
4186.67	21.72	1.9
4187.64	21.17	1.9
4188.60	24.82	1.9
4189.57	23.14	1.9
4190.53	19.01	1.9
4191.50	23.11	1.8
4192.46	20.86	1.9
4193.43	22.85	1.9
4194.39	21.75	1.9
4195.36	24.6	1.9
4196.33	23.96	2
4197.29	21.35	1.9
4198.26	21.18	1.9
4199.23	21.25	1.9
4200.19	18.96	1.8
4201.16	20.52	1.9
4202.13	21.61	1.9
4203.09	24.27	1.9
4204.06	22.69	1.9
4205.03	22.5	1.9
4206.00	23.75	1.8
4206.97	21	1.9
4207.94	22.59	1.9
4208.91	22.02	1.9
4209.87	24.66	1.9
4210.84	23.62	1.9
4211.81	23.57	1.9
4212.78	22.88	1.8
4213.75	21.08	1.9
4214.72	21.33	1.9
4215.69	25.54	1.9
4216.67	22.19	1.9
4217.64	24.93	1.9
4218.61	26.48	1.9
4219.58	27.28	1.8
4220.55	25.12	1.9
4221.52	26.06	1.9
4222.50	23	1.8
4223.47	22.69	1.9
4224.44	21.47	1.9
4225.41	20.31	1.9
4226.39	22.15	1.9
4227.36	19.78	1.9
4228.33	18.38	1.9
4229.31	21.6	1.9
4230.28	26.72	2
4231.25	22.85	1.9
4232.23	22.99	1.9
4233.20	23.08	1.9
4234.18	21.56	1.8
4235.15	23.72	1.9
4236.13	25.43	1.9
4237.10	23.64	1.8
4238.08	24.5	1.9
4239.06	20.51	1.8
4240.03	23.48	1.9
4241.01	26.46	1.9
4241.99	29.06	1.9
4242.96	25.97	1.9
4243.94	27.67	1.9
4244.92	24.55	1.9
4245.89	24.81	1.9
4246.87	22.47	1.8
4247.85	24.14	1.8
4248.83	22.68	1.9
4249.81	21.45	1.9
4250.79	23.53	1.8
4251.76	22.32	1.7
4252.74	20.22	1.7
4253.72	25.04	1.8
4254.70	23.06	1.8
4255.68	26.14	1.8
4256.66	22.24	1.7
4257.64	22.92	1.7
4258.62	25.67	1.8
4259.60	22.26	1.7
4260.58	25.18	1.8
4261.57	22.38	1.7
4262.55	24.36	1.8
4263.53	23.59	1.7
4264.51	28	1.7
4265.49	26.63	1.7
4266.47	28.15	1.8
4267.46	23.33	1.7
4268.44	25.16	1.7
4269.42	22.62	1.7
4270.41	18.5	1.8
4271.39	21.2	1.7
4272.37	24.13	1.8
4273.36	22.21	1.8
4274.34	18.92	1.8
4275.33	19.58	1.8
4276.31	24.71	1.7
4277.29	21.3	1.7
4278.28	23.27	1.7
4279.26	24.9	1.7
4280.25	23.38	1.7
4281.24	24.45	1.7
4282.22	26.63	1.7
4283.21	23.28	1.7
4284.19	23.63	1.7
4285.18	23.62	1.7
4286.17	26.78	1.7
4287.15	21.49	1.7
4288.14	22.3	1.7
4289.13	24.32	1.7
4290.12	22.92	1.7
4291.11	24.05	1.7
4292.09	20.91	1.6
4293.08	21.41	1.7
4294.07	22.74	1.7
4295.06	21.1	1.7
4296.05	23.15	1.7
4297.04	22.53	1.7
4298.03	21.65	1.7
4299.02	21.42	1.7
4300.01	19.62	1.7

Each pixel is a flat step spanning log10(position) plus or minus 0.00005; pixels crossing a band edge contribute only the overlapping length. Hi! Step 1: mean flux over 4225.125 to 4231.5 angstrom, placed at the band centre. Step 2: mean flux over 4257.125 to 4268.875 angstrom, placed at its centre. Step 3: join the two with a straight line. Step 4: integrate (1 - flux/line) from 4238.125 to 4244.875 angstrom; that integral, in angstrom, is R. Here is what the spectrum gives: -0.74 angstrom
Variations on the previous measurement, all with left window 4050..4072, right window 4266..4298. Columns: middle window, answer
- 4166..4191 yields 1.0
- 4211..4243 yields -1.0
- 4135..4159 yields 1.4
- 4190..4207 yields 0.5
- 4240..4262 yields -1.2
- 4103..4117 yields 0.2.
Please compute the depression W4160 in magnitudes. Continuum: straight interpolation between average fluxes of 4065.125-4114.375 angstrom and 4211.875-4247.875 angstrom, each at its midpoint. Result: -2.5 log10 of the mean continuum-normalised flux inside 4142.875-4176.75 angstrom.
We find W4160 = 0.07 mag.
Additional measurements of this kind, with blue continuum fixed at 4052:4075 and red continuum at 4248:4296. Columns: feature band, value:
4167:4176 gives 0.07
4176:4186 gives 0.04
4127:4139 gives 0.05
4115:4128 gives -0.05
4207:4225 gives -0.03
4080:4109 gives 0.00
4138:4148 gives 0.06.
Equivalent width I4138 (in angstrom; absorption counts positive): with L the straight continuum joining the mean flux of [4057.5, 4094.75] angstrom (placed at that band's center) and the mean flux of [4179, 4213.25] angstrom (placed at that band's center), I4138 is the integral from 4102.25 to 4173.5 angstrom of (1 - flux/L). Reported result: 1.21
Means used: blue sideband 22.4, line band 21.9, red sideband 22.3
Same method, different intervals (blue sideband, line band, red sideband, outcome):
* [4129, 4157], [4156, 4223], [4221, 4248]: -0.4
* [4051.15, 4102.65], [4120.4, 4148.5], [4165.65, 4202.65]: 0.2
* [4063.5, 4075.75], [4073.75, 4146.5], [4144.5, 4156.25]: -2.2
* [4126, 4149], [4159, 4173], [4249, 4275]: -0.6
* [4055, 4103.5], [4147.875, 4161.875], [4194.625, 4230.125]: 0.4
